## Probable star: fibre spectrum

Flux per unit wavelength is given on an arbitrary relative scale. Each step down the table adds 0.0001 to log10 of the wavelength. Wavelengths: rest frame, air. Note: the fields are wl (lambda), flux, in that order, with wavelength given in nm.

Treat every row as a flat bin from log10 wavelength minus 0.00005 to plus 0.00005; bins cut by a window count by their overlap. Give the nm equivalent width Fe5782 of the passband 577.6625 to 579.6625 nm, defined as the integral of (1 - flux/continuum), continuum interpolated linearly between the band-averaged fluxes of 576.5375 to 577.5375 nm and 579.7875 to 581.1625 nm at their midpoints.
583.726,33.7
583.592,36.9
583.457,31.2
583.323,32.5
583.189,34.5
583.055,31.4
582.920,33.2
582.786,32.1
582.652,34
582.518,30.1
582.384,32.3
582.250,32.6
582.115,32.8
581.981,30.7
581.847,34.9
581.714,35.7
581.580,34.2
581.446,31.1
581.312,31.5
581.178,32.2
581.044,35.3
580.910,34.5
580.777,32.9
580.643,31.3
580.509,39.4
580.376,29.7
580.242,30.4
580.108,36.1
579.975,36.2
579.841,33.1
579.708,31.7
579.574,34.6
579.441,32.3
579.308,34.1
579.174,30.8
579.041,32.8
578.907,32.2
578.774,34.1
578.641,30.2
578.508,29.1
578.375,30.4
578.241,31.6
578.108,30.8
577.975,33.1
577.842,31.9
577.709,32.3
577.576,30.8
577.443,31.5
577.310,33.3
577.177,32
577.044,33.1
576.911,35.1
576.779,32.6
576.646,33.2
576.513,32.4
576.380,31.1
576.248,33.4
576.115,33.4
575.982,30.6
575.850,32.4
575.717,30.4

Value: 0.08 nm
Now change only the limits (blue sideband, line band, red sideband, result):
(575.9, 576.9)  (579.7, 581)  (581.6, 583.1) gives -0.04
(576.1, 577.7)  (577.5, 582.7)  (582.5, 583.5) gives -0.01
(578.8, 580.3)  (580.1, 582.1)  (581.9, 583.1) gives -0.04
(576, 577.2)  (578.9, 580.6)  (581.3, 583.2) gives -0.03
